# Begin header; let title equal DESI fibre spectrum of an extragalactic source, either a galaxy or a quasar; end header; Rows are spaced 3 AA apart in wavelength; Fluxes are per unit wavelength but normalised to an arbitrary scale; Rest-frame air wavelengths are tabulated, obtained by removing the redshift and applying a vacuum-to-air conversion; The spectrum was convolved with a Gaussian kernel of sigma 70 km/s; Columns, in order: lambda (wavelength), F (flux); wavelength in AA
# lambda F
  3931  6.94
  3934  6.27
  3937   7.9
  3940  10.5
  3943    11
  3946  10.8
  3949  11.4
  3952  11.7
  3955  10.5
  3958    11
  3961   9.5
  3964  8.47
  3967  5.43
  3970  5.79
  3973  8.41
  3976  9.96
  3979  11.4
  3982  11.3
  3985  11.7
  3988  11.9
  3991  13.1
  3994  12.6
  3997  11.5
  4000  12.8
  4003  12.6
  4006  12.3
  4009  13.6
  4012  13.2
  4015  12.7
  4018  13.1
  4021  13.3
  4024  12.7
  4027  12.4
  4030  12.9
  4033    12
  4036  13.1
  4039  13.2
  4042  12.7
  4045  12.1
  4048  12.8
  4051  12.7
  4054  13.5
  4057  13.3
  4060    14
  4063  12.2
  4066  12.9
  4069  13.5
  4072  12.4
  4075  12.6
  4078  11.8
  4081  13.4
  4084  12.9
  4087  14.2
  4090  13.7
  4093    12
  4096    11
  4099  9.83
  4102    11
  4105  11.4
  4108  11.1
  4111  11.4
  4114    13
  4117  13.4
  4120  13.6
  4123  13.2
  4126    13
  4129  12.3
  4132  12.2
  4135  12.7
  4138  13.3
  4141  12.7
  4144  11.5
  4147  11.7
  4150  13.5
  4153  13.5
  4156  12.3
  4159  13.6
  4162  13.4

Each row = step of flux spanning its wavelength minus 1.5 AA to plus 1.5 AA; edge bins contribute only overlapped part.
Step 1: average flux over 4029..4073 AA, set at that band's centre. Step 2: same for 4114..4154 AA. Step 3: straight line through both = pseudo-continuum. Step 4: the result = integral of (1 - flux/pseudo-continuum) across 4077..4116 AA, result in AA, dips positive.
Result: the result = 2.3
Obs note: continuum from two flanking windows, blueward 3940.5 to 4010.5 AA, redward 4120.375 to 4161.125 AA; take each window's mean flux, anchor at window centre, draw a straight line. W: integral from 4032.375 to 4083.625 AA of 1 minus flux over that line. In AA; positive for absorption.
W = -4.6 AA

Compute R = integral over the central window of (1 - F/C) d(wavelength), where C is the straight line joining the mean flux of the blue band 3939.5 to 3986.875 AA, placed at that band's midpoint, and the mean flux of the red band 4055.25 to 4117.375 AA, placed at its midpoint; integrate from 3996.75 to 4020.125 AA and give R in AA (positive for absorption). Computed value -4.2 AA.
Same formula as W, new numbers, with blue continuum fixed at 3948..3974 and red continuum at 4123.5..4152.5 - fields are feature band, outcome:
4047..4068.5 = -4.04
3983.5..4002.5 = -4.97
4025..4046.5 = -4.17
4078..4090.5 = -1.94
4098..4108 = 0.90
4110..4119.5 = -0.49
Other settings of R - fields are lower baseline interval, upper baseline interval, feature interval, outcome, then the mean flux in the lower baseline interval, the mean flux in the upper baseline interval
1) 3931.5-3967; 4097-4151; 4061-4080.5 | -2.04 AA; 9.64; 12.2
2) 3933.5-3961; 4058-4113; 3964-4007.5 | 0.59 AA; 10.2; 12.3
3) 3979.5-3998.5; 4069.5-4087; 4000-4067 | -2.61 AA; 12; 12.8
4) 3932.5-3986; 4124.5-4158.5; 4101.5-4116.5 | 0.45 AA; 9.59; 12.6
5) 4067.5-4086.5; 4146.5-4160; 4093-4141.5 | 2.78 AA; 12.8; 13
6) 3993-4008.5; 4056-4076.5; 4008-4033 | -0.64 AA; 12.4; 13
